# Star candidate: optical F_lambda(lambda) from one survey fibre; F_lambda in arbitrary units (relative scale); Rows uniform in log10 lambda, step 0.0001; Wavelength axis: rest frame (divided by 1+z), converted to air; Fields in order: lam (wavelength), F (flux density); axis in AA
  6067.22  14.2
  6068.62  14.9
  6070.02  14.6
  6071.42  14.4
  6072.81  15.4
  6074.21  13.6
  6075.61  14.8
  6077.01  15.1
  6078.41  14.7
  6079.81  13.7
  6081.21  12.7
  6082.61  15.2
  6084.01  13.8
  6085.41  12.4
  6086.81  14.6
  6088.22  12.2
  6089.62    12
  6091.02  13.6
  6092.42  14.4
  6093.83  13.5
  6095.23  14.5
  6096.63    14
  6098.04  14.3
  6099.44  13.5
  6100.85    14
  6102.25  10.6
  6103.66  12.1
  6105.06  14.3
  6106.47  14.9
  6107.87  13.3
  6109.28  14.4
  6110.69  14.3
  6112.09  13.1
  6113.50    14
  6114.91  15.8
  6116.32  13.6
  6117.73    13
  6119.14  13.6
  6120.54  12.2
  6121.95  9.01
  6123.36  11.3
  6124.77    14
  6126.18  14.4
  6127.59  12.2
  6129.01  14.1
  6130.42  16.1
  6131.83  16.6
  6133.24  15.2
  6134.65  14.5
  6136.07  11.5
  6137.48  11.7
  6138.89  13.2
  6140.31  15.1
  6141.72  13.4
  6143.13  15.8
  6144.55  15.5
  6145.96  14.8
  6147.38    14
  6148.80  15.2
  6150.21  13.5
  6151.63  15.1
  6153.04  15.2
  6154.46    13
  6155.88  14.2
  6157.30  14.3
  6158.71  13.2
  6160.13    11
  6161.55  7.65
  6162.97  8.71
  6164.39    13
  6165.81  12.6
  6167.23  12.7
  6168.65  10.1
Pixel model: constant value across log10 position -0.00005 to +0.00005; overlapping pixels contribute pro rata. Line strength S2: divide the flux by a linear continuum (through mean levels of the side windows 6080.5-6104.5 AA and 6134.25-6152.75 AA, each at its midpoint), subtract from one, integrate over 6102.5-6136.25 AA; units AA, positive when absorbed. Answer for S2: 0.32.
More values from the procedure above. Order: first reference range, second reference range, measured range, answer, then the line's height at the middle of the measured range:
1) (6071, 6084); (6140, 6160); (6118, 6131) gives 1.3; 14.4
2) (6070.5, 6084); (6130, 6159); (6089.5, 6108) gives 1.0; 14.4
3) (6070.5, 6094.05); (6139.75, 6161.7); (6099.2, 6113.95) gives 0.5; 13.9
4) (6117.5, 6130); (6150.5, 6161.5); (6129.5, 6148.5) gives -2.1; 13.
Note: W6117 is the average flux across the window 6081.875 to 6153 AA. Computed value 13.8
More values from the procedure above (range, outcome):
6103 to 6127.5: 13.3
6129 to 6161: 14.2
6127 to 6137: 14.3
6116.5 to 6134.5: 13.5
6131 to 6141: 14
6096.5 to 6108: 13.4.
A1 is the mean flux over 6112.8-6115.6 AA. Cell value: 14.9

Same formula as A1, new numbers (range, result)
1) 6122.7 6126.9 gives 13.3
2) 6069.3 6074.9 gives 14.5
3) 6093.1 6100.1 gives 14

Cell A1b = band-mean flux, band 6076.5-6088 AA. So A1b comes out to 13.9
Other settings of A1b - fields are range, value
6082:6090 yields 13.4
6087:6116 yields 13.7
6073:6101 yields 13.9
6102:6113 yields 13.5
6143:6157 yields 14.6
